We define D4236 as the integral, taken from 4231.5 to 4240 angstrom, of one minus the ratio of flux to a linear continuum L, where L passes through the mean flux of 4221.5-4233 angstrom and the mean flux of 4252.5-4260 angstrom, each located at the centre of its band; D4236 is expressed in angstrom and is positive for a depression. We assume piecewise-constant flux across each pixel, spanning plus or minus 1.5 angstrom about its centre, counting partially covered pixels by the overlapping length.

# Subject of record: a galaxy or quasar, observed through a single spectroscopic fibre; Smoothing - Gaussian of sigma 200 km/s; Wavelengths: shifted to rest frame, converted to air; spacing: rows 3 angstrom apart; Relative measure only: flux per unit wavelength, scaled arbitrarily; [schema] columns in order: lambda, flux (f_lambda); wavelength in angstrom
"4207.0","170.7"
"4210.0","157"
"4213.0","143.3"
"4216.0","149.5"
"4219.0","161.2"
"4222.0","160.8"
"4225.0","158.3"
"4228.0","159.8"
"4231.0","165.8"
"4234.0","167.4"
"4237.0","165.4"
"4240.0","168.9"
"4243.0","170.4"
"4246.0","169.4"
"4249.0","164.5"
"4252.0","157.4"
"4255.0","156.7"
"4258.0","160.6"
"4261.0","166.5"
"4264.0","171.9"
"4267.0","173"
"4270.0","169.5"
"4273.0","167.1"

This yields -0.3 angstrom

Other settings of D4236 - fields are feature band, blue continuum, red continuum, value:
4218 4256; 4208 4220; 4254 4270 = -1.0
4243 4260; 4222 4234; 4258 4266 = 0.3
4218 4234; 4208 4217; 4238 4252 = -0.4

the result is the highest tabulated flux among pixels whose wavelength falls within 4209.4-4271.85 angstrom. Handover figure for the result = 173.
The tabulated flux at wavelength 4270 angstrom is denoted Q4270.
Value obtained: 169.5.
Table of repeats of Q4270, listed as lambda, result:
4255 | 156.7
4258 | 160.6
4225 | 158.3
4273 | 167.1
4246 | 169.4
